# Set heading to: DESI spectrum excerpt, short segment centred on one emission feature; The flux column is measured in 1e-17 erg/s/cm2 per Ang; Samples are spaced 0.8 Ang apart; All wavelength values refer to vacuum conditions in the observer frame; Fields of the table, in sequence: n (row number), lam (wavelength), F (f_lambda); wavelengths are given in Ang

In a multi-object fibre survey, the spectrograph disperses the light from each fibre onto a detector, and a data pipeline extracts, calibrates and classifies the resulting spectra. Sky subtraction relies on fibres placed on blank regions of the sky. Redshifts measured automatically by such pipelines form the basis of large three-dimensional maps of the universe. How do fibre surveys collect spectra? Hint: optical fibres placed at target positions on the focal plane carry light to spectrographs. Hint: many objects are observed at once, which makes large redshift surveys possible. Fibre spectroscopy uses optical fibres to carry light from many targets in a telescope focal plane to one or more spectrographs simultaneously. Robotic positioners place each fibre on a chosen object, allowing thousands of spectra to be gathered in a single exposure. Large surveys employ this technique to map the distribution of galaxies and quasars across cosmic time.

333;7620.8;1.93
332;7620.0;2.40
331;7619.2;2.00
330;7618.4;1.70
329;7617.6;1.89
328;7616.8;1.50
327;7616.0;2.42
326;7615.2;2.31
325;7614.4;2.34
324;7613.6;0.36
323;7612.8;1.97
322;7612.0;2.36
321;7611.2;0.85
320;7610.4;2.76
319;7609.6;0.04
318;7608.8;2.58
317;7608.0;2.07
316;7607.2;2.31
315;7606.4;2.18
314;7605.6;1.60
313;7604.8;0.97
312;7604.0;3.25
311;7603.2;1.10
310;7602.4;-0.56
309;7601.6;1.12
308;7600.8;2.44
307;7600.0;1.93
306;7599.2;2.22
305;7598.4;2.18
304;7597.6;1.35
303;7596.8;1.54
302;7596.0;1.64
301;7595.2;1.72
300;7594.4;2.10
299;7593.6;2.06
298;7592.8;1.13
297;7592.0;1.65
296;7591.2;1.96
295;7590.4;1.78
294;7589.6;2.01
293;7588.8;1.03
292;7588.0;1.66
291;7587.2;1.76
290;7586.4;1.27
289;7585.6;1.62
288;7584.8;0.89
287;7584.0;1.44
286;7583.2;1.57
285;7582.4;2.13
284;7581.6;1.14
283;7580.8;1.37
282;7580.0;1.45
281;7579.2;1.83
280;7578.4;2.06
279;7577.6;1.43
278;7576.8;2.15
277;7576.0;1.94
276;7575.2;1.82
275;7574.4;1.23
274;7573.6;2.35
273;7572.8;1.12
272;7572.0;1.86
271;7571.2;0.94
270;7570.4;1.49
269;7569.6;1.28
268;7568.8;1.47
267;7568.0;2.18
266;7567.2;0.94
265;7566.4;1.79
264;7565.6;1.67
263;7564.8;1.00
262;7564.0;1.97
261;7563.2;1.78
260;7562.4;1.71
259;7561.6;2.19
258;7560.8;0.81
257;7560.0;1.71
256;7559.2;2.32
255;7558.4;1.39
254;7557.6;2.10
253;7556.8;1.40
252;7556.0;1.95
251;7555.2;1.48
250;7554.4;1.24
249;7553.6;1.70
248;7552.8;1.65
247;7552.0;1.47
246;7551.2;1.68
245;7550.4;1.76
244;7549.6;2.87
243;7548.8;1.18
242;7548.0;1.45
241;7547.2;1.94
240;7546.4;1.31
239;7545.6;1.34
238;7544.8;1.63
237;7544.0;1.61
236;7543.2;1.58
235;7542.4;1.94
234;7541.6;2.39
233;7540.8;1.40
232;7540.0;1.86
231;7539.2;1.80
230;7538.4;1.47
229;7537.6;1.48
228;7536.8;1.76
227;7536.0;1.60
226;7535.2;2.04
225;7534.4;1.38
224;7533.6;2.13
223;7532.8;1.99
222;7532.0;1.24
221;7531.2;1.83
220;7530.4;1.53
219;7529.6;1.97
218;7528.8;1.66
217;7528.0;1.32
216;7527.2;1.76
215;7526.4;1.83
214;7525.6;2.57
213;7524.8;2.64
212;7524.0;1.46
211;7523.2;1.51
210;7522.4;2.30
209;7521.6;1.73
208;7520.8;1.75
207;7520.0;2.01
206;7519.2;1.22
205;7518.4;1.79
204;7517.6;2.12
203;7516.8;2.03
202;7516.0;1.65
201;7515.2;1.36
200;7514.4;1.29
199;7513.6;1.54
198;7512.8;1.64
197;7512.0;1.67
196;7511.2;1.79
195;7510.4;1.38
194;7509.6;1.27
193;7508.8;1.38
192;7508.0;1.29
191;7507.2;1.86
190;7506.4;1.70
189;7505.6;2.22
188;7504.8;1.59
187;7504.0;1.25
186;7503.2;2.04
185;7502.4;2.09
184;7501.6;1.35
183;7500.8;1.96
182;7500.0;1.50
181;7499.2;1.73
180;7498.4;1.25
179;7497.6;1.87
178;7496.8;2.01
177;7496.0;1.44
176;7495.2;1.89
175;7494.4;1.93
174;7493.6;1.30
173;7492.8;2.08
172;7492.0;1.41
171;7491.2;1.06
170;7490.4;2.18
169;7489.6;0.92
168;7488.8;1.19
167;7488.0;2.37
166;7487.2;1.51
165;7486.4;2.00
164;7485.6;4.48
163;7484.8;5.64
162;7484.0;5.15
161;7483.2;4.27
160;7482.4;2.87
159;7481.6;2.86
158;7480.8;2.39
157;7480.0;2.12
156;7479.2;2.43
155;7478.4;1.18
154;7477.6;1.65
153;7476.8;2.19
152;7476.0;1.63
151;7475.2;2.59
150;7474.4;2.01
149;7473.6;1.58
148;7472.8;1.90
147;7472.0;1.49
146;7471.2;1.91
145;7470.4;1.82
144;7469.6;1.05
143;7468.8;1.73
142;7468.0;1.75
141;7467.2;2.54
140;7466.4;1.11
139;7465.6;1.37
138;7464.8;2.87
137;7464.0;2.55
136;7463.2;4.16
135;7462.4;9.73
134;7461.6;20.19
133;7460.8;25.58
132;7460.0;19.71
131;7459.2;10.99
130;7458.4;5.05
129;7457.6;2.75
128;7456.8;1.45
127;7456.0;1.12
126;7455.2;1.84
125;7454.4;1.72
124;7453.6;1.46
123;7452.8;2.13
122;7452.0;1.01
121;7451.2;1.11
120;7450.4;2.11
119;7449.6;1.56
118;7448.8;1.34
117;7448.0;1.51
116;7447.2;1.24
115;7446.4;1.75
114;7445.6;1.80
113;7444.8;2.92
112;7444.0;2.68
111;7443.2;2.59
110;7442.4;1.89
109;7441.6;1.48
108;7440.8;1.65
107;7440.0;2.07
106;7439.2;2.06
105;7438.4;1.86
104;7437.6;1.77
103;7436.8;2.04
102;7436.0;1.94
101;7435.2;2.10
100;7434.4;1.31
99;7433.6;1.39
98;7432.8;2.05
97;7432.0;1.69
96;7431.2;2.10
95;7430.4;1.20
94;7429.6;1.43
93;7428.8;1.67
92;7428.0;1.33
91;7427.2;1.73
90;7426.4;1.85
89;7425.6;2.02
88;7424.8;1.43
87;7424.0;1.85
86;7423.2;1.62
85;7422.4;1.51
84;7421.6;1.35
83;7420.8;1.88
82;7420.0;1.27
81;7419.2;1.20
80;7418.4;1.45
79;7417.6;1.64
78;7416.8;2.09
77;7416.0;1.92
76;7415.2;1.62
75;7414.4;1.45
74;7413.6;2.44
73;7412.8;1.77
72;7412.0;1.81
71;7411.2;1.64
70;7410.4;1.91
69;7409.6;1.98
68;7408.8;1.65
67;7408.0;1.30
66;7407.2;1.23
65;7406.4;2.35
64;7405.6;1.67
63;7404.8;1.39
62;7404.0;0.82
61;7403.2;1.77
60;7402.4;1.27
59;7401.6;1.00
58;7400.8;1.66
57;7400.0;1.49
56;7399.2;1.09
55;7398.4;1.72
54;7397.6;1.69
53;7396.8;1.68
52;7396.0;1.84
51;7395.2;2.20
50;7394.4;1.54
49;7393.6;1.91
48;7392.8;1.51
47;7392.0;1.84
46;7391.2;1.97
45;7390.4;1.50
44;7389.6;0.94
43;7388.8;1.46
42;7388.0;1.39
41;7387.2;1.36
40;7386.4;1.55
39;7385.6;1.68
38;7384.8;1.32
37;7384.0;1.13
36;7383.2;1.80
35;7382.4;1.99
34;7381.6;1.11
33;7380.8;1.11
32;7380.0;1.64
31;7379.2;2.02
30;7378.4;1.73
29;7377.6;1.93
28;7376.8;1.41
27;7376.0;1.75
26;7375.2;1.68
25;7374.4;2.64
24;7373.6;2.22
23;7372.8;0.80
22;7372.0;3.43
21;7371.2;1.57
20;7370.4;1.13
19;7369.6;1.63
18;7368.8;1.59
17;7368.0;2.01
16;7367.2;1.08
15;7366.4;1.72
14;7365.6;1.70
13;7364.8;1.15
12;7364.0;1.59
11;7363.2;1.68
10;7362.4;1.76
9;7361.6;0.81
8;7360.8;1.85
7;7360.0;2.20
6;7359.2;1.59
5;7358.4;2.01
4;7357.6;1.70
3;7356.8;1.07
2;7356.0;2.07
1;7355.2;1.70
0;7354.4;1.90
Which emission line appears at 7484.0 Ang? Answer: [N II]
